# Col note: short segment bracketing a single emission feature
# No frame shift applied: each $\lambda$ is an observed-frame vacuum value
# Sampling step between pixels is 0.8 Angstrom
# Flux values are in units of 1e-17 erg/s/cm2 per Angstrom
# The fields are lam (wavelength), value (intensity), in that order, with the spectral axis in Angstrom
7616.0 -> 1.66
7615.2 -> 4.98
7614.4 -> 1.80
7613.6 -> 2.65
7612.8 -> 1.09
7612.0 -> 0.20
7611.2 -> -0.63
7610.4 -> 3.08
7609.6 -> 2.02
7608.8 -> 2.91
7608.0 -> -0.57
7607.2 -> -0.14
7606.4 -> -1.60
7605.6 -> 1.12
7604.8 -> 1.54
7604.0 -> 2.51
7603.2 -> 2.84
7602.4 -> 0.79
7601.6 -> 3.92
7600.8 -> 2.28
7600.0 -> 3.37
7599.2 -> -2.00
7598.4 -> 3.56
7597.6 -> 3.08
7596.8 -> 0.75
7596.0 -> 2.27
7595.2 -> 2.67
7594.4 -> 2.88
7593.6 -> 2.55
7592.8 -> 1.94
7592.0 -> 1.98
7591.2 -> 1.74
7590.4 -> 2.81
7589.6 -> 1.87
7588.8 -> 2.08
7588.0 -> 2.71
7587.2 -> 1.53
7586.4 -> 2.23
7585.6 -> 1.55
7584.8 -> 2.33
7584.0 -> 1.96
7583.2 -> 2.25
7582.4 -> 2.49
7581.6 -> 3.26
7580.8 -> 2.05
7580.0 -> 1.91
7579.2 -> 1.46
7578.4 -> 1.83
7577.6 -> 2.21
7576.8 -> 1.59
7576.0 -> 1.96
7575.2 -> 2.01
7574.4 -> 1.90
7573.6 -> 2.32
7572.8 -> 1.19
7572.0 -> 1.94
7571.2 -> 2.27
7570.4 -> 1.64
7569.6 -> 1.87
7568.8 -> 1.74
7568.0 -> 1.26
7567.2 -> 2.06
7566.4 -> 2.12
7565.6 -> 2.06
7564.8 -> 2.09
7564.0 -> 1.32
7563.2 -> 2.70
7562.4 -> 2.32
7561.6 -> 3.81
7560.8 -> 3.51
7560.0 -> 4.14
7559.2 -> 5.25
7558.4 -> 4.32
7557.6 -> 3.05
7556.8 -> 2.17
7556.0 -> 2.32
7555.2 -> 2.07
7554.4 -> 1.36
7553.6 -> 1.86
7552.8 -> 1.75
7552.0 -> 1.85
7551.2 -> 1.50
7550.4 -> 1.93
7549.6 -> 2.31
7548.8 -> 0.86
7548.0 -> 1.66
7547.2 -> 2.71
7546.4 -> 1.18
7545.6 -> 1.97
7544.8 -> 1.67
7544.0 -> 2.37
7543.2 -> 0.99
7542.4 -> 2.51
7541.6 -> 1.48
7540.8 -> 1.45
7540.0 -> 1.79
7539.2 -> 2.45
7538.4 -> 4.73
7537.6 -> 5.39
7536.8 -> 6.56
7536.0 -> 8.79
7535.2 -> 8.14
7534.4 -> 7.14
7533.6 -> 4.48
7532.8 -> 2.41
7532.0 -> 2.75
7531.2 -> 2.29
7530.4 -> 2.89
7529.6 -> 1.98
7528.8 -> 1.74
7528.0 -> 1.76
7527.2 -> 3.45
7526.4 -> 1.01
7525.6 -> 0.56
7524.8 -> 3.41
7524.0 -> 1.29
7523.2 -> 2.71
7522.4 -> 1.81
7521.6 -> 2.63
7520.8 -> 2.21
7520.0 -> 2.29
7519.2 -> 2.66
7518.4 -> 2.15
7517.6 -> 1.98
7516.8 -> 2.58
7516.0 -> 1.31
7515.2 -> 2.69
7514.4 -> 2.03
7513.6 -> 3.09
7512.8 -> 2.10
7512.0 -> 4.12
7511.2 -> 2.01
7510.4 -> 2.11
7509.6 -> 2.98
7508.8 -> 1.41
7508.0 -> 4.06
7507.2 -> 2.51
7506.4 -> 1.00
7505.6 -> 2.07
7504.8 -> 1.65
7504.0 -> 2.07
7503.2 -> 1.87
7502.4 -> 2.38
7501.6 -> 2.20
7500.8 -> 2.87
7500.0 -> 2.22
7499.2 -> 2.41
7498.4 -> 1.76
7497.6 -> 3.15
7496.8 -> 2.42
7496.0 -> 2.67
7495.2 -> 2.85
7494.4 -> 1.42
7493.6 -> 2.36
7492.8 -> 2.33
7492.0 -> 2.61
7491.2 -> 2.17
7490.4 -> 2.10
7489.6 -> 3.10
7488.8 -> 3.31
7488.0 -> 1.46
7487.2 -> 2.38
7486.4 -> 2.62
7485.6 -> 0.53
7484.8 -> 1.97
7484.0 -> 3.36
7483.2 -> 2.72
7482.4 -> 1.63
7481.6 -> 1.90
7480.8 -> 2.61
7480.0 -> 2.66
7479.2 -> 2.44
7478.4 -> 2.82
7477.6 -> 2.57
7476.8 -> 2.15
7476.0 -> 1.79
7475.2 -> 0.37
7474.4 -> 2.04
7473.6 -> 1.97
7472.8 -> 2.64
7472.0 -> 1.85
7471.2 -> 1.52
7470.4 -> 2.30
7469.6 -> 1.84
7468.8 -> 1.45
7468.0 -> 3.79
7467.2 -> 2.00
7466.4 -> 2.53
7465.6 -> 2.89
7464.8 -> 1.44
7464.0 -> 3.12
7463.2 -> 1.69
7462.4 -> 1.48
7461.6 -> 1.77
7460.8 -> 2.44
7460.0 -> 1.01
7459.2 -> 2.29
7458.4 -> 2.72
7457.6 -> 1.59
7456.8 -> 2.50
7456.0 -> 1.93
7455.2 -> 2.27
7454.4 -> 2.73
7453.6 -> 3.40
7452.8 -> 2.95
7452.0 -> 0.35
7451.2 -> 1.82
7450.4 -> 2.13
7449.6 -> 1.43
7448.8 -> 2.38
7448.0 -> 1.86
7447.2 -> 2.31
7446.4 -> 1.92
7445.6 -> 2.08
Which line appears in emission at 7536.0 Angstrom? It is H-alpha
